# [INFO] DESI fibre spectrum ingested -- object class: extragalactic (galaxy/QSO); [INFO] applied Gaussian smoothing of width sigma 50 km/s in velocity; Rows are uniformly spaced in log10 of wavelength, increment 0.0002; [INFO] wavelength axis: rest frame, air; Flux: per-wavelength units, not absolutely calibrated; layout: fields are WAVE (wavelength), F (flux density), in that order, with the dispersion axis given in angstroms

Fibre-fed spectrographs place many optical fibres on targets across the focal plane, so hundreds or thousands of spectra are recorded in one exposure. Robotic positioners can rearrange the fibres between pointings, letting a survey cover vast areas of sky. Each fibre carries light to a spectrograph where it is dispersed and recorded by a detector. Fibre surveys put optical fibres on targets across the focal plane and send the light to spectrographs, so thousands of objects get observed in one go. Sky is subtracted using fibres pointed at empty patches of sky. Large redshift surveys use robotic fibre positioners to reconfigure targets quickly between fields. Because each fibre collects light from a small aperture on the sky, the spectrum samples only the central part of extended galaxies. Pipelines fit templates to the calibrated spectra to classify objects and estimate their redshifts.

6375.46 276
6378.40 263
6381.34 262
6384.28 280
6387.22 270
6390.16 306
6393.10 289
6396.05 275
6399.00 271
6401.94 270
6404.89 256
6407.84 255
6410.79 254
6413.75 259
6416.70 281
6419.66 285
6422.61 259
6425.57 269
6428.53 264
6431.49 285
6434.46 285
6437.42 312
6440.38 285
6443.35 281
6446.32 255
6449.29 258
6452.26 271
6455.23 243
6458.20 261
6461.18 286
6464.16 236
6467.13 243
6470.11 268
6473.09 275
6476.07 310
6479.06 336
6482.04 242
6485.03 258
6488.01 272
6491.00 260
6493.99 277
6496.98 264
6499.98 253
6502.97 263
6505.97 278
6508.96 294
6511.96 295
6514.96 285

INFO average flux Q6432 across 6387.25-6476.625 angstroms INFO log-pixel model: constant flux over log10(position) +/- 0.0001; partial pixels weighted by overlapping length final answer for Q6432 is 271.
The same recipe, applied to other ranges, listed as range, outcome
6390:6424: 270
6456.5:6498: 271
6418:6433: 272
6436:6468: 267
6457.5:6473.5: 261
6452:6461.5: 262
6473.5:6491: 281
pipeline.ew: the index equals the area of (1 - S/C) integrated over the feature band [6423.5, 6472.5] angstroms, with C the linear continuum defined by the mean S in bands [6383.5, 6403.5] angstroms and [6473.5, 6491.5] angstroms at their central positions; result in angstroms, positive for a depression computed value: 2.0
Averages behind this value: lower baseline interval 280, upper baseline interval 280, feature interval 269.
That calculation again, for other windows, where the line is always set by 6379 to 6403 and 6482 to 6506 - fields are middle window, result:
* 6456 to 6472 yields 0.5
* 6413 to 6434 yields 0.0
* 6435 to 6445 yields -0.8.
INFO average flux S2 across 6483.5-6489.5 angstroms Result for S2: 265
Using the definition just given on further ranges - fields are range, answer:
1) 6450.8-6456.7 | 257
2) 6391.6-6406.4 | 272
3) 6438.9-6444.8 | 283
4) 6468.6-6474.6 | 272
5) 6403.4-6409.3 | 255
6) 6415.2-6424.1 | 275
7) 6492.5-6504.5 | 264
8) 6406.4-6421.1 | 267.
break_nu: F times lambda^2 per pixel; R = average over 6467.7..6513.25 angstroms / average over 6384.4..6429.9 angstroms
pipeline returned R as 1.04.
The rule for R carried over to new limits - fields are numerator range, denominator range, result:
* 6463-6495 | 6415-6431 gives 1.01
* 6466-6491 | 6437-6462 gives 1.03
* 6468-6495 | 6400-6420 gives 1.07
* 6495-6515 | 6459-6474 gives 1.07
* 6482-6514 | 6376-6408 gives 1.02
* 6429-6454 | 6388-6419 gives 1.03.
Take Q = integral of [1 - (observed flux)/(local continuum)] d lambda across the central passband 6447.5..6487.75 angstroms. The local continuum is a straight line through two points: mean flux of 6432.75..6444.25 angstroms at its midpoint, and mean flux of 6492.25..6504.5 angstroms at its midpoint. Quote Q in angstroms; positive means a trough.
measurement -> 1.4 angstroms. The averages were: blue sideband 291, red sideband 264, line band 268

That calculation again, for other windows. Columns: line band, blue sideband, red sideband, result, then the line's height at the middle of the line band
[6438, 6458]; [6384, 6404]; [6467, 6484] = 1.0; 281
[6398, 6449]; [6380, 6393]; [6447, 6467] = -0.6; 269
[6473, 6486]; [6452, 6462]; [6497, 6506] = -1.2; 263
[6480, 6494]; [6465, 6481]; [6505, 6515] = 1.1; 285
